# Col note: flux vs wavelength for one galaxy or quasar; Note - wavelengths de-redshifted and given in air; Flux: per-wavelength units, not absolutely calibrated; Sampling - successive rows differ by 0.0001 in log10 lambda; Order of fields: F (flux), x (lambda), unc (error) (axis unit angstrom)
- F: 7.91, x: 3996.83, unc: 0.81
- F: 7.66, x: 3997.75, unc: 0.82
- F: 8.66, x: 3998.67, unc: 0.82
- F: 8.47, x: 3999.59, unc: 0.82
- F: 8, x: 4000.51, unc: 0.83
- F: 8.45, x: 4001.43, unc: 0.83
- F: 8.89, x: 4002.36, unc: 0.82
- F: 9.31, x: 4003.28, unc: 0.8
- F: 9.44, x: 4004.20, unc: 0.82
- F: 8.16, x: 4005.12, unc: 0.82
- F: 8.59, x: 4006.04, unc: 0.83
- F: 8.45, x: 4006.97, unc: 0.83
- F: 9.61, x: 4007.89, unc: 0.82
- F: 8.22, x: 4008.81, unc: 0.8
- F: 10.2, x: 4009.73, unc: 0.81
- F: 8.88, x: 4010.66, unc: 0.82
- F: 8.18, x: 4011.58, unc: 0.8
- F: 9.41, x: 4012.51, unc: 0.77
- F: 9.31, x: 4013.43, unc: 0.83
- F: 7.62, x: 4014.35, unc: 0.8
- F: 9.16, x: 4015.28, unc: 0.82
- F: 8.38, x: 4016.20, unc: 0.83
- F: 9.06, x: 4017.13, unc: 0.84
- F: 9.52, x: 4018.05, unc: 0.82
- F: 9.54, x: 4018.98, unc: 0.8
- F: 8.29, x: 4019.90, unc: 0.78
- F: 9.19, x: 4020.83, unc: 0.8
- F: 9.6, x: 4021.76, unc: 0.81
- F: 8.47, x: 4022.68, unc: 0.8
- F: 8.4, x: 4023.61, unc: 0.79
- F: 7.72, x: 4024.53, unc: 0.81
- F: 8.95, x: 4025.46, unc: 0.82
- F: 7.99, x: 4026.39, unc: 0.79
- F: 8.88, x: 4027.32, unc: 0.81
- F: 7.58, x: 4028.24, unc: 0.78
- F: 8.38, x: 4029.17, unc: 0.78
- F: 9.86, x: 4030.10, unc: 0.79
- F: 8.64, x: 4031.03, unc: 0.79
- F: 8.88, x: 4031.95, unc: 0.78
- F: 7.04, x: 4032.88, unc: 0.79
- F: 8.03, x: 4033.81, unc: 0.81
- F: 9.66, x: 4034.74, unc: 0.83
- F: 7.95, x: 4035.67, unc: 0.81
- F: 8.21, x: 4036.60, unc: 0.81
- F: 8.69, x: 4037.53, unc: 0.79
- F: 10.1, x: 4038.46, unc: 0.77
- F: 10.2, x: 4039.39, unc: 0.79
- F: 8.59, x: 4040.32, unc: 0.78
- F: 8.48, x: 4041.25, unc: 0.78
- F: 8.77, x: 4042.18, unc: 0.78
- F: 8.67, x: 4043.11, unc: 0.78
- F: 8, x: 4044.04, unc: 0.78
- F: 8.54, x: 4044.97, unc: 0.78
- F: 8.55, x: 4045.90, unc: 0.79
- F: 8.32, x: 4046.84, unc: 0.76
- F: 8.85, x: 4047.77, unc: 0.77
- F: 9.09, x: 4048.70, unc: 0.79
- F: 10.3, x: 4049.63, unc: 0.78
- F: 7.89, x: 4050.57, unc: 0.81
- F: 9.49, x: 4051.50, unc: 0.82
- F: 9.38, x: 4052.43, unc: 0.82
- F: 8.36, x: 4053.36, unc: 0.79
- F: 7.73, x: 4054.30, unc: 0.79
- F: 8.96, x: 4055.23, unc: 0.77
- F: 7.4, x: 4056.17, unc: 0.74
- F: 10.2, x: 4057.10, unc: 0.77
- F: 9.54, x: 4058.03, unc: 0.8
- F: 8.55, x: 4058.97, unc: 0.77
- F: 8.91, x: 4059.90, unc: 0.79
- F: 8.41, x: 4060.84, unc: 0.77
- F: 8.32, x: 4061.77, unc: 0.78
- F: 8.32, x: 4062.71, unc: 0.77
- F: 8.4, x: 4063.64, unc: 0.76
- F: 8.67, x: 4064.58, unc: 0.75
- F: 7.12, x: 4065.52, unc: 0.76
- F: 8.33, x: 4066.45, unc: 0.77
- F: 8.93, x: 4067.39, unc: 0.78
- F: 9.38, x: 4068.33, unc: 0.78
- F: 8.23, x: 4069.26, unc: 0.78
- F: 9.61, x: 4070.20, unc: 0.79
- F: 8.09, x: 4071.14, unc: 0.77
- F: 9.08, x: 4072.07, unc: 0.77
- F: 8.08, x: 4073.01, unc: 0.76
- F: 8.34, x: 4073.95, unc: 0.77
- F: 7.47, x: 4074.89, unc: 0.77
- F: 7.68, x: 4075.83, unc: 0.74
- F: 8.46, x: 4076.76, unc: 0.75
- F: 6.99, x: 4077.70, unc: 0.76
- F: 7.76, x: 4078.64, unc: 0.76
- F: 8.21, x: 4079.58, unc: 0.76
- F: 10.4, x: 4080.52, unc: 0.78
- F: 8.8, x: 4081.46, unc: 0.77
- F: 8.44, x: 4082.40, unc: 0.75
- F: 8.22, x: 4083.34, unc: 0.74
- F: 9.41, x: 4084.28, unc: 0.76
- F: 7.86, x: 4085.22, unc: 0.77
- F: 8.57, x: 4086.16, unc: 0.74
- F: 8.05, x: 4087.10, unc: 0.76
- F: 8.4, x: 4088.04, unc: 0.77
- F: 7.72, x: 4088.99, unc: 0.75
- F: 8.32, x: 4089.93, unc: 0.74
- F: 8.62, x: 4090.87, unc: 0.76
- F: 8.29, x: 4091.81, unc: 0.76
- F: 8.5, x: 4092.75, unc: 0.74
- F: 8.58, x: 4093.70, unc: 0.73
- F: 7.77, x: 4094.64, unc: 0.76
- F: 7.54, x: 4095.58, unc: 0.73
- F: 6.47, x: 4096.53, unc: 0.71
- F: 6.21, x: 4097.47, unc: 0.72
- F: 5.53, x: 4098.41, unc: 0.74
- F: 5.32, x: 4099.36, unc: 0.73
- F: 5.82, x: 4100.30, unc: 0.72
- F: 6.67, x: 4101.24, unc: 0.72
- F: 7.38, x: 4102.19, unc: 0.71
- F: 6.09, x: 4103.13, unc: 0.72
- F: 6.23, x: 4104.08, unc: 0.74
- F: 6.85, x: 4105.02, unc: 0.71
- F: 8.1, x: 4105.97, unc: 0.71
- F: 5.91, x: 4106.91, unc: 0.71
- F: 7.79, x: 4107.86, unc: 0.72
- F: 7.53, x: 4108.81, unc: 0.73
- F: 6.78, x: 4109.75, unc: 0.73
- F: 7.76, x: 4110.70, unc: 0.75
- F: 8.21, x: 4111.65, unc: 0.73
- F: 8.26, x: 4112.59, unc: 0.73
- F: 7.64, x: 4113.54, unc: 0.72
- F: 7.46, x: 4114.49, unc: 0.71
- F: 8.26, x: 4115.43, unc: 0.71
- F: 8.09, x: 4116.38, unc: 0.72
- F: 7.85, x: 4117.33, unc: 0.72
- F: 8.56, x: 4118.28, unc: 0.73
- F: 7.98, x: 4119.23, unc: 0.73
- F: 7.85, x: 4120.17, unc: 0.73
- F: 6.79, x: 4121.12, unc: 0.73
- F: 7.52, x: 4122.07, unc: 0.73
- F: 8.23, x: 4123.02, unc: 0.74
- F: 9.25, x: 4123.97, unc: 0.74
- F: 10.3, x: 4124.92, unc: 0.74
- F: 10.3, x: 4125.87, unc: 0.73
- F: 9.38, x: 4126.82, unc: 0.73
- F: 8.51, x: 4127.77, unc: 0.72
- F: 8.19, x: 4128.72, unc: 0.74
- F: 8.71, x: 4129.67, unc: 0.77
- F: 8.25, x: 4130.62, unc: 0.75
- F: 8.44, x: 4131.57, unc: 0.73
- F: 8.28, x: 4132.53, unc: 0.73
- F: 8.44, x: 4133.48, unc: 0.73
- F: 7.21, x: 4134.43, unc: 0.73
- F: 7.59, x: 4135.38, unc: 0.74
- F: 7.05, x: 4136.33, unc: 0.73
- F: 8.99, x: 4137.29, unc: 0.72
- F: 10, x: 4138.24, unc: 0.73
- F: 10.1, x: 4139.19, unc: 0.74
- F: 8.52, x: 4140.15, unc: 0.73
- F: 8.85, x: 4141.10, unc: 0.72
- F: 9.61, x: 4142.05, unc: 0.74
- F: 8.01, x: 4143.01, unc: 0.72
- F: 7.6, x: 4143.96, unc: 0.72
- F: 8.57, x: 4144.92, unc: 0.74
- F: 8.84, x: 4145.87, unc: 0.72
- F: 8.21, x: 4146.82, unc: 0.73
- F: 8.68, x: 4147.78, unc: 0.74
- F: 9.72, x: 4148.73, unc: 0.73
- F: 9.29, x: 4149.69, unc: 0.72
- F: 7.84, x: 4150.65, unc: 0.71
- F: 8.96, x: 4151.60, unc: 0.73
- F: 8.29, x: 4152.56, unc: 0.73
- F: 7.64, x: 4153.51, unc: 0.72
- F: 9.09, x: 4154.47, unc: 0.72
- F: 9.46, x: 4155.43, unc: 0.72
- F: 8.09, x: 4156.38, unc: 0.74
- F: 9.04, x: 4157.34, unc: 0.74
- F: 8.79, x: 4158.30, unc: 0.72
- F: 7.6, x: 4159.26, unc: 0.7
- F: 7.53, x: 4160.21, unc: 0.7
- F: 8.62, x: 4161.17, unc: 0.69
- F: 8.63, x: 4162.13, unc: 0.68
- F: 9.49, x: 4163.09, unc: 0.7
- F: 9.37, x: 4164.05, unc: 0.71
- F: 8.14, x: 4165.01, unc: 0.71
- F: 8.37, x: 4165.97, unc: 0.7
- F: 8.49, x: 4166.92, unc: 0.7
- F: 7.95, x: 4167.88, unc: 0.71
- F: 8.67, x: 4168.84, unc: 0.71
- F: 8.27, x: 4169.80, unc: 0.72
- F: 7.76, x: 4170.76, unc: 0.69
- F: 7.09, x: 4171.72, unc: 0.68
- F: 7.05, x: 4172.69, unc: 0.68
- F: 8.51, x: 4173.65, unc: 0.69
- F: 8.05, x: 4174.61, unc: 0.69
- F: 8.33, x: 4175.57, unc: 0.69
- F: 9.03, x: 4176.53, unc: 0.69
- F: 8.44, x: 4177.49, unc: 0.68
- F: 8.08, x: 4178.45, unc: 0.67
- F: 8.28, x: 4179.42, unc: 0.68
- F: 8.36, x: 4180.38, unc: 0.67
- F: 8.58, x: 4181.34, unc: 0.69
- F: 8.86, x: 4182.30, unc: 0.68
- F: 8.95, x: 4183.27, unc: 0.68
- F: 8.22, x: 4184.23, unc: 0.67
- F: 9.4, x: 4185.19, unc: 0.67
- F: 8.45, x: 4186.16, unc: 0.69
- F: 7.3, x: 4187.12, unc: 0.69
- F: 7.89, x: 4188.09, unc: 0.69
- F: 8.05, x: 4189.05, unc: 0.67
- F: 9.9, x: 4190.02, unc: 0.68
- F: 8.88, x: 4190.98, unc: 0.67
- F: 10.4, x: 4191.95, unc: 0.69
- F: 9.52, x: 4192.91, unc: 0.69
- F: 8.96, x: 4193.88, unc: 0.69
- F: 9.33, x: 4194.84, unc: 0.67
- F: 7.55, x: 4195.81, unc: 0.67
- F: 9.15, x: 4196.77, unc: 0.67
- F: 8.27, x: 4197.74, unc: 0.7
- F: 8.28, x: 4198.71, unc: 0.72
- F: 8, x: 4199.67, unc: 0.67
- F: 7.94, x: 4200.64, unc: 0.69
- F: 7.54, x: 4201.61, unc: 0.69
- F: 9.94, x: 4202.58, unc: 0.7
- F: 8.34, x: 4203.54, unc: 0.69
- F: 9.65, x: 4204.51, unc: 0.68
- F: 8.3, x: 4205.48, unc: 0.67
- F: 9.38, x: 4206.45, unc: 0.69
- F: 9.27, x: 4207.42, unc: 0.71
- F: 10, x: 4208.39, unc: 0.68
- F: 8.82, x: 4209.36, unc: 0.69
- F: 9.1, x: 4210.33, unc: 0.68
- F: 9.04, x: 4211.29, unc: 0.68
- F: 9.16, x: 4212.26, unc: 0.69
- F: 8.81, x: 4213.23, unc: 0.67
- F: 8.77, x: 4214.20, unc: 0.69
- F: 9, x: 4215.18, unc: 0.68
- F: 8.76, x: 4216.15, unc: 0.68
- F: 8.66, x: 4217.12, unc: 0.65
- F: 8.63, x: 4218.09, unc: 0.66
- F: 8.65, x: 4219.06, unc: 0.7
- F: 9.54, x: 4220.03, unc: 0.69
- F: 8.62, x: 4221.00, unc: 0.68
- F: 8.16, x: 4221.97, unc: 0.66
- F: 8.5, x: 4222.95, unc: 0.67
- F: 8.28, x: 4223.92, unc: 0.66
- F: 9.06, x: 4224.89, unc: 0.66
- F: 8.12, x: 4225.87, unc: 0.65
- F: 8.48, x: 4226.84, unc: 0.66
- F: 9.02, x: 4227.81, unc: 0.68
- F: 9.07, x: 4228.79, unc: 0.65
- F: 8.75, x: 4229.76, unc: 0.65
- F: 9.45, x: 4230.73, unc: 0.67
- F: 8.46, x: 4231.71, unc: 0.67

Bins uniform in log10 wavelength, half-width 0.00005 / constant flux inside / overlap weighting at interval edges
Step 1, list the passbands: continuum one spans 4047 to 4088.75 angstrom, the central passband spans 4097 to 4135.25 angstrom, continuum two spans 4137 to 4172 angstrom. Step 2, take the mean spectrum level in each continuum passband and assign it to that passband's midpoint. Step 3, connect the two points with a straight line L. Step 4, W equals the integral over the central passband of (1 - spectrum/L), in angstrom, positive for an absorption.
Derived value 3.9 angstrom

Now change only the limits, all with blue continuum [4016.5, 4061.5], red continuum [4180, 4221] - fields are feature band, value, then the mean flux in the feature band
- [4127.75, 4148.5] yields 0.7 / 8.5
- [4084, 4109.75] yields 4.1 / 7.36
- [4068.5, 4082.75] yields 0.6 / 8.4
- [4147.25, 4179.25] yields 1.3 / 8.43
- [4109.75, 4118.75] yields 0.8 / 7.94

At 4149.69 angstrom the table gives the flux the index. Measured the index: 9.29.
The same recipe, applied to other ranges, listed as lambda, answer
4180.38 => 8.36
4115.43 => 8.26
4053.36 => 8.36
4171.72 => 7.09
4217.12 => 8.66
